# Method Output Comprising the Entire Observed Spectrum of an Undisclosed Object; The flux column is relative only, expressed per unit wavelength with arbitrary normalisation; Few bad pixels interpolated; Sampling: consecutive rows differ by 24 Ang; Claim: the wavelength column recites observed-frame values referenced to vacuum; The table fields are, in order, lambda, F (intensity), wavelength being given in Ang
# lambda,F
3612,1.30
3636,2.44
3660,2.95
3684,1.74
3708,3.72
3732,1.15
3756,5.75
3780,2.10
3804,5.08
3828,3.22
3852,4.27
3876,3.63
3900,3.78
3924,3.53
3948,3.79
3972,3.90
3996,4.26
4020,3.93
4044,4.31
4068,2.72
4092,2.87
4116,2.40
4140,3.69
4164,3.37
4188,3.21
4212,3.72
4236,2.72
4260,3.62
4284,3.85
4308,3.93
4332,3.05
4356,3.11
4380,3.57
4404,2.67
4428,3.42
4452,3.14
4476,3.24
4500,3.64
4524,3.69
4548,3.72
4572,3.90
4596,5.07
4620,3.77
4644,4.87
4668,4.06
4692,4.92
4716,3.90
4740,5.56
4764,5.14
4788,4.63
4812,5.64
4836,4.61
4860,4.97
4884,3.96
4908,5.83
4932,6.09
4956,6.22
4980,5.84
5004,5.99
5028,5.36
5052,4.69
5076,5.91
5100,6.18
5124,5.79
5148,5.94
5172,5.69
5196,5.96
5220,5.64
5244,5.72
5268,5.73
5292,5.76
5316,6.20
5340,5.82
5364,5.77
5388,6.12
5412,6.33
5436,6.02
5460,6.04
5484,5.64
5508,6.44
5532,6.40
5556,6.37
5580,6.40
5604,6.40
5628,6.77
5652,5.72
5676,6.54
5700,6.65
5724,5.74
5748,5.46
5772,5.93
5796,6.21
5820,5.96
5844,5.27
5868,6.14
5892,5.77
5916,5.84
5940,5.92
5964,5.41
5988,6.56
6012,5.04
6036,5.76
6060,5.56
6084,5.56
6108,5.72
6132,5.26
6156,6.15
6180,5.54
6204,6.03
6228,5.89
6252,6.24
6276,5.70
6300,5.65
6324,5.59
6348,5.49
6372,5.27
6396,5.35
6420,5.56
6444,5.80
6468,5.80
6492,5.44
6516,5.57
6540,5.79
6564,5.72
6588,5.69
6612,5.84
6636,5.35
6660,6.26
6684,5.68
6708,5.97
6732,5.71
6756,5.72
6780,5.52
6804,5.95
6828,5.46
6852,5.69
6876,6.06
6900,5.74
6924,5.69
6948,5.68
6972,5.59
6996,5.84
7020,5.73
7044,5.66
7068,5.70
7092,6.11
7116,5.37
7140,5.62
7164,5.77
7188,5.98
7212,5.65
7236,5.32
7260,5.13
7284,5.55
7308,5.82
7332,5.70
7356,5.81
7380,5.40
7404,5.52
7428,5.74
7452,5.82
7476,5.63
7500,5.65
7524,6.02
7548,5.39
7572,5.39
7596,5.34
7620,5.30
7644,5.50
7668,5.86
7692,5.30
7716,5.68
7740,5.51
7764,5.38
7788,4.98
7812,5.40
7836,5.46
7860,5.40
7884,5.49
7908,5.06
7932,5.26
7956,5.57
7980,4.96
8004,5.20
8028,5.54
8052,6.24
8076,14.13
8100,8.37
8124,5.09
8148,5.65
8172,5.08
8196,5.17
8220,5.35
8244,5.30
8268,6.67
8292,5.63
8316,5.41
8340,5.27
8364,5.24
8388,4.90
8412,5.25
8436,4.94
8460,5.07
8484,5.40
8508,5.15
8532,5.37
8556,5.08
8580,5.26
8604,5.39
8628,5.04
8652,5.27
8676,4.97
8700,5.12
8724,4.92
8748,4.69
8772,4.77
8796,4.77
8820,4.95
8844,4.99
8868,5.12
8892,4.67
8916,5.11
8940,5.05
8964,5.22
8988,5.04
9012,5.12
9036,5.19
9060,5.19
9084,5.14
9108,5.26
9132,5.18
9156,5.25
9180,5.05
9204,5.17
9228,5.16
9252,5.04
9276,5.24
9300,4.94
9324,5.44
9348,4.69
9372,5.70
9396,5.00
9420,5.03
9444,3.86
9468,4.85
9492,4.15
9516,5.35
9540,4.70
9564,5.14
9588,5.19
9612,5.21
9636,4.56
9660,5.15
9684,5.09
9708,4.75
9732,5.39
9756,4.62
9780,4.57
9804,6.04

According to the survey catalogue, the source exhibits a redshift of 0.230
